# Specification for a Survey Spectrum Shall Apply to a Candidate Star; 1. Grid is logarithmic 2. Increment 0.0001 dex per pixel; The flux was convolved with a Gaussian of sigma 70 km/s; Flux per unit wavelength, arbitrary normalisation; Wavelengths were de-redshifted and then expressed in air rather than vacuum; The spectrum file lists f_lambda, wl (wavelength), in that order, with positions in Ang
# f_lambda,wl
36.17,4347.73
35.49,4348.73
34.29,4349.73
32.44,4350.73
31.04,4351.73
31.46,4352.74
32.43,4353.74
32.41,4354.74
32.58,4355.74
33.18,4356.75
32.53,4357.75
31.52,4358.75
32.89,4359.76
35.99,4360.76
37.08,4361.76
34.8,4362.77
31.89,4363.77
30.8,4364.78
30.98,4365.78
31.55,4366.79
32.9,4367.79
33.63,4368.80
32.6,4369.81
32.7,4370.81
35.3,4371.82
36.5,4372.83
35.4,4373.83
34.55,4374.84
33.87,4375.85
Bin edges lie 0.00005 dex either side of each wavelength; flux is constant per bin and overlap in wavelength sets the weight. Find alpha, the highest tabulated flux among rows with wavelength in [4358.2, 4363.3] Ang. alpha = 37.08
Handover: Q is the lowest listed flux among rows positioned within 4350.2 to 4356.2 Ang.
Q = 31.04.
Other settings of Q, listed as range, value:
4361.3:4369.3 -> 30.8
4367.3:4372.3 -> 32.6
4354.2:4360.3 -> 31.52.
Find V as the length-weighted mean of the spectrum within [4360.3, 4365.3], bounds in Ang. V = 34.1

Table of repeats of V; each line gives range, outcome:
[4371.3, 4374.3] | 35.7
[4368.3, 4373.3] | 34.1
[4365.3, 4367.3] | 31.3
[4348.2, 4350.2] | 35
